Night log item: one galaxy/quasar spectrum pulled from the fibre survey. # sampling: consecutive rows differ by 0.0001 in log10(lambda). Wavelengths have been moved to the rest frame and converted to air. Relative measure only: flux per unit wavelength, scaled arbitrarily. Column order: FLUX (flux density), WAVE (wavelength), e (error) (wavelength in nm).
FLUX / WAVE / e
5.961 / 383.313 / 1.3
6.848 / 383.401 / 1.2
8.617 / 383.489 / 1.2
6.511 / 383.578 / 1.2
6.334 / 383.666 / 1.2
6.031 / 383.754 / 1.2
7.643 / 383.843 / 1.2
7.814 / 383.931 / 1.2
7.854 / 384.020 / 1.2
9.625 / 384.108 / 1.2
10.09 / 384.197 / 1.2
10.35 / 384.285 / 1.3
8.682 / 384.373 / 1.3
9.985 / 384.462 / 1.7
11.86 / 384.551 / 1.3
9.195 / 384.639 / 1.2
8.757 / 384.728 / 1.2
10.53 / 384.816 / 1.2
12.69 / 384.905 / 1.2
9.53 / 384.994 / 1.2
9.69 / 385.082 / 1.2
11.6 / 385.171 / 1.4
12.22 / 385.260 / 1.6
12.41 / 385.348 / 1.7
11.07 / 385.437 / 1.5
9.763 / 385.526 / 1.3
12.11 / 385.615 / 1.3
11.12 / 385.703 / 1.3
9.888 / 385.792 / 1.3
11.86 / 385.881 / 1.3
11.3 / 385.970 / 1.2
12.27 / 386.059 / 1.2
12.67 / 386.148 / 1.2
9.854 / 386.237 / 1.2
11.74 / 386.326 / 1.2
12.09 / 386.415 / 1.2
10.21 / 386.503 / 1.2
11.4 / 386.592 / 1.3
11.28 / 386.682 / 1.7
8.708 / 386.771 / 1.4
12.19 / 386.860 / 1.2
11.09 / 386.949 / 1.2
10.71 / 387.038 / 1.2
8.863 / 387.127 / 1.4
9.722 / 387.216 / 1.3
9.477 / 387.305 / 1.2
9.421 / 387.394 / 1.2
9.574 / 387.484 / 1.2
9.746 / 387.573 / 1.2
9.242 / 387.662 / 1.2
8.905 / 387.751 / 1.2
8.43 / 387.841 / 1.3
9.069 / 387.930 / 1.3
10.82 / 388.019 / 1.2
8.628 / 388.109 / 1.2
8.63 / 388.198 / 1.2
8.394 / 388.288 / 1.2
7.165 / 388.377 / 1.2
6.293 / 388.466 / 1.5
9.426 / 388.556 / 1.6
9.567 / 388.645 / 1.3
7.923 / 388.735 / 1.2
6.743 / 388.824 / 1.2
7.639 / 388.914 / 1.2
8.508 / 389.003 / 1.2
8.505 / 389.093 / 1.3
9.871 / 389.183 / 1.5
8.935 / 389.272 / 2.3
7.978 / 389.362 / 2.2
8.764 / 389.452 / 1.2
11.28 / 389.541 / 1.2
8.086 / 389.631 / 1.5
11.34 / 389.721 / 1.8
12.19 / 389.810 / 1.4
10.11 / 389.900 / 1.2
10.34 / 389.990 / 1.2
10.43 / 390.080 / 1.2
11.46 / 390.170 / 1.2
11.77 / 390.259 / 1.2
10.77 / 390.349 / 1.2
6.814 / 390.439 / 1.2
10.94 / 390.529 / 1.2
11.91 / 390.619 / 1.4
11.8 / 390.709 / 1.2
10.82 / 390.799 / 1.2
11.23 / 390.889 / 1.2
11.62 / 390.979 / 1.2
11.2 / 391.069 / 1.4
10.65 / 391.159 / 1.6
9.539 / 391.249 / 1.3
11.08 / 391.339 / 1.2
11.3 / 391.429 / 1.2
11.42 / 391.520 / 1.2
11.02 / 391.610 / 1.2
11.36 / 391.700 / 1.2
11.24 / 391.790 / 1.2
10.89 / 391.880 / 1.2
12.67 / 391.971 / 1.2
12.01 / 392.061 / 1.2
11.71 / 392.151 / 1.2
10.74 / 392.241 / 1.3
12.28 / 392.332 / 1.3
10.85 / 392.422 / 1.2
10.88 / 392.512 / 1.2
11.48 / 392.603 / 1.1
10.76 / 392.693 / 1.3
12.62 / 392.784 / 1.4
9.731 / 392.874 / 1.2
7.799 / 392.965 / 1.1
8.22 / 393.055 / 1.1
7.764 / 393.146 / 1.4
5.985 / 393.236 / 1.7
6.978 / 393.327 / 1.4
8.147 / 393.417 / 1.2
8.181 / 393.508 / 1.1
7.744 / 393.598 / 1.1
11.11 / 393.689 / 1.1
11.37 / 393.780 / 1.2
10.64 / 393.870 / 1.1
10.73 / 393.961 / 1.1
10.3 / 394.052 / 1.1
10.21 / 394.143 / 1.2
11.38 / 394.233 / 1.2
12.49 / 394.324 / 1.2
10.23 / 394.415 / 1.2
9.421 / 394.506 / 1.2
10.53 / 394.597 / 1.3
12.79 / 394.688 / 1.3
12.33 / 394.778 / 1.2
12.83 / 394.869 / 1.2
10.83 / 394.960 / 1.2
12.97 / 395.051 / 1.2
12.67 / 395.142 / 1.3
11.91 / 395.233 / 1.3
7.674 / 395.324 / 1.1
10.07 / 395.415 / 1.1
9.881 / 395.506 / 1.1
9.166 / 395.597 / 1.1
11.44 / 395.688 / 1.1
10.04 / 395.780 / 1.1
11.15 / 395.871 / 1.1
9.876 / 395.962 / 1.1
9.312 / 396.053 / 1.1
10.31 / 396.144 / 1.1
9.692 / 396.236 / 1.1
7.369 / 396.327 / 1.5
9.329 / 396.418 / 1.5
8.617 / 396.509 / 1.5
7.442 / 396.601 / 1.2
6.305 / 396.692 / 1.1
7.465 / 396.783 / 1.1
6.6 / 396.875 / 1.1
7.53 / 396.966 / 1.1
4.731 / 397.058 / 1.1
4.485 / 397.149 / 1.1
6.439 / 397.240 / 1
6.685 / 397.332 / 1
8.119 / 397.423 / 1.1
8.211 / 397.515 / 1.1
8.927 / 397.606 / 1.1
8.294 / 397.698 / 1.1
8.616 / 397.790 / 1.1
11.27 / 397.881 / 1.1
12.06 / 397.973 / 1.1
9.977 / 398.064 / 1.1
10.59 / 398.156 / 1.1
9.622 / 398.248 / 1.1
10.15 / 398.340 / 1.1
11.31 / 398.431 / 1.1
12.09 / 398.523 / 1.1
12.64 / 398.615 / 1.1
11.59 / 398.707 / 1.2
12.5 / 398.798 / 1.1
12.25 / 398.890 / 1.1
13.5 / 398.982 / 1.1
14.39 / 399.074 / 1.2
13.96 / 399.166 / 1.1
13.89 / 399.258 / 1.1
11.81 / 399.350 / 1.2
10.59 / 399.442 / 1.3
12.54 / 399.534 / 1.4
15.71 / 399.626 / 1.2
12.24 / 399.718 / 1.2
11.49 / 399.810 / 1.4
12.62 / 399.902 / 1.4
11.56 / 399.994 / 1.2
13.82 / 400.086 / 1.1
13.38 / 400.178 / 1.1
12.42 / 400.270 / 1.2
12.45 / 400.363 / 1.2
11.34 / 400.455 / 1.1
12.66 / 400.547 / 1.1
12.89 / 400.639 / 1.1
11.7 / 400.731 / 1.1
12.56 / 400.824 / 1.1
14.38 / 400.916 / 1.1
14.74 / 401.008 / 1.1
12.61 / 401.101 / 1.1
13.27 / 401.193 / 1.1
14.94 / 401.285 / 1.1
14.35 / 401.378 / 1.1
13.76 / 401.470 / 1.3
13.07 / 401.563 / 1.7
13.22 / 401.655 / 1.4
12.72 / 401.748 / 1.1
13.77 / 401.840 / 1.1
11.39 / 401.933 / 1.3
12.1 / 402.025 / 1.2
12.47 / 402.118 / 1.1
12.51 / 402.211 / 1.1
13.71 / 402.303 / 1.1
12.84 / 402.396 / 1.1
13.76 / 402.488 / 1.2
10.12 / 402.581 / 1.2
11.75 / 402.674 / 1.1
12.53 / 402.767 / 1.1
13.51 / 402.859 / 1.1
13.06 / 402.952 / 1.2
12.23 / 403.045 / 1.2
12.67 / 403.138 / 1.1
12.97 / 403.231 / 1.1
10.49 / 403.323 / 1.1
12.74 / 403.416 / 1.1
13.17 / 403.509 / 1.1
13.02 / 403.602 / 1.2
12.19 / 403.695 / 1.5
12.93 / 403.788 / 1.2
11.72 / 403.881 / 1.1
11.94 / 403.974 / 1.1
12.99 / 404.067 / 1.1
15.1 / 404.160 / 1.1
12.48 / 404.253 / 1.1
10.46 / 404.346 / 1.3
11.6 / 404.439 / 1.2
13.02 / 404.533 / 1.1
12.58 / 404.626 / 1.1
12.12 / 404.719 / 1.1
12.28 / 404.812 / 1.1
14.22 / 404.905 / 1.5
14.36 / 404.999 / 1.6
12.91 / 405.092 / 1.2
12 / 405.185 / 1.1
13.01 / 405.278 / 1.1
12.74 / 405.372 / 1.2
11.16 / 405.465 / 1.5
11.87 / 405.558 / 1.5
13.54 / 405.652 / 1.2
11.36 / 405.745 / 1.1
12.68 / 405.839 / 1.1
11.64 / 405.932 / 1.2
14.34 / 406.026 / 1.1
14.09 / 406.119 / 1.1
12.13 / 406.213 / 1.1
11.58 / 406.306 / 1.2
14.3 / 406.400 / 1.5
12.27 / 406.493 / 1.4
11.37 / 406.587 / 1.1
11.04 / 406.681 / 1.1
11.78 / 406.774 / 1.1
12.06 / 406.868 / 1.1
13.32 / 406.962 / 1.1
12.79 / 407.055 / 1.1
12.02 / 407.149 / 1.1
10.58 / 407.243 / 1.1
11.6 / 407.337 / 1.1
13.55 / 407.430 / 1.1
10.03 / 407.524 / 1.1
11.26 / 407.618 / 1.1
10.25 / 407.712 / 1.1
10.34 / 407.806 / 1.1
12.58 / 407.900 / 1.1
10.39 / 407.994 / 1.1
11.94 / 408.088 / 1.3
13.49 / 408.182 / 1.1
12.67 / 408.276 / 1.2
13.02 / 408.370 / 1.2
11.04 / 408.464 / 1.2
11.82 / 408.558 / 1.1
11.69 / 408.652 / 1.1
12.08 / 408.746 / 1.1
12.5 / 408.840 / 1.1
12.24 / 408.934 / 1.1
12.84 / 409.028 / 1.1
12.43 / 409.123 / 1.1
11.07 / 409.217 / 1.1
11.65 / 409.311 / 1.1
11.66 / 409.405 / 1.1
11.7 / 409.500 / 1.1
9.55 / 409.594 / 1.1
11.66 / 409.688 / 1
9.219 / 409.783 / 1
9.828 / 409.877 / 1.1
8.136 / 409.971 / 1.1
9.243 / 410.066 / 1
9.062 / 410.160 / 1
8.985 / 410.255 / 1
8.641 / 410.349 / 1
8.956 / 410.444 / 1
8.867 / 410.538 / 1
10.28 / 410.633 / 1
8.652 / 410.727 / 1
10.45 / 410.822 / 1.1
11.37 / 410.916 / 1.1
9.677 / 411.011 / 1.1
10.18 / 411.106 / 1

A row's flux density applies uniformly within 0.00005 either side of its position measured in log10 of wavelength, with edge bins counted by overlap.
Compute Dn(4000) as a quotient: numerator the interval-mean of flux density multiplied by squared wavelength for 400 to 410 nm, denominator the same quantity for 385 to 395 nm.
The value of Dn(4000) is 1.29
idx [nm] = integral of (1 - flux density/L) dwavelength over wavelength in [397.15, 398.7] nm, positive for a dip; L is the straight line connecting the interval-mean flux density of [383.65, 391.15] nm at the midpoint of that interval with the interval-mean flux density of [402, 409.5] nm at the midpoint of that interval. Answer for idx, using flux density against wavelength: 0.24 nm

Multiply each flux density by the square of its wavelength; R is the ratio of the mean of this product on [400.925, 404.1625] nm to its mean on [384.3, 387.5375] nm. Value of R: 1.31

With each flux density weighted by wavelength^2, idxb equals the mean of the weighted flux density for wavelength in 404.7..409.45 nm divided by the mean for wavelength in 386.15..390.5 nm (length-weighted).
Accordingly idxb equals 1.39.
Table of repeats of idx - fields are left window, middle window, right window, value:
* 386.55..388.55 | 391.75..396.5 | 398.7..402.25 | 0.358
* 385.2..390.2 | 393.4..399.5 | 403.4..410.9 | 0.366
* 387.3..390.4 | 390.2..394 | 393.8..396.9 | -0.280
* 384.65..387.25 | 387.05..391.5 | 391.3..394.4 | 0.410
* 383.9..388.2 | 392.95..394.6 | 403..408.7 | 0.247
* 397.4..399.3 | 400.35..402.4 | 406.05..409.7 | -0.291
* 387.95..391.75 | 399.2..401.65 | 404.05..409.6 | -0.356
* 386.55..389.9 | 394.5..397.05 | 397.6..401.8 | 0.341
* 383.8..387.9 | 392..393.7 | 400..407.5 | 0.226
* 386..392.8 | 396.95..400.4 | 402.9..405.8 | 0.225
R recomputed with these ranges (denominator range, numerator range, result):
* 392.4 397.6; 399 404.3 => 1.40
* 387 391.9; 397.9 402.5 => 1.36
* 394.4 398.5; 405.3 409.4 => 1.35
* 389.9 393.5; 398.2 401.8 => 1.27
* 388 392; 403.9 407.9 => 1.34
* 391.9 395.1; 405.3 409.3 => 1.23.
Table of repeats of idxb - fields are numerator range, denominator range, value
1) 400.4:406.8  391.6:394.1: 1.32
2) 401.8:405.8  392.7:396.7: 1.32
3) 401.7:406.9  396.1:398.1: 1.60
